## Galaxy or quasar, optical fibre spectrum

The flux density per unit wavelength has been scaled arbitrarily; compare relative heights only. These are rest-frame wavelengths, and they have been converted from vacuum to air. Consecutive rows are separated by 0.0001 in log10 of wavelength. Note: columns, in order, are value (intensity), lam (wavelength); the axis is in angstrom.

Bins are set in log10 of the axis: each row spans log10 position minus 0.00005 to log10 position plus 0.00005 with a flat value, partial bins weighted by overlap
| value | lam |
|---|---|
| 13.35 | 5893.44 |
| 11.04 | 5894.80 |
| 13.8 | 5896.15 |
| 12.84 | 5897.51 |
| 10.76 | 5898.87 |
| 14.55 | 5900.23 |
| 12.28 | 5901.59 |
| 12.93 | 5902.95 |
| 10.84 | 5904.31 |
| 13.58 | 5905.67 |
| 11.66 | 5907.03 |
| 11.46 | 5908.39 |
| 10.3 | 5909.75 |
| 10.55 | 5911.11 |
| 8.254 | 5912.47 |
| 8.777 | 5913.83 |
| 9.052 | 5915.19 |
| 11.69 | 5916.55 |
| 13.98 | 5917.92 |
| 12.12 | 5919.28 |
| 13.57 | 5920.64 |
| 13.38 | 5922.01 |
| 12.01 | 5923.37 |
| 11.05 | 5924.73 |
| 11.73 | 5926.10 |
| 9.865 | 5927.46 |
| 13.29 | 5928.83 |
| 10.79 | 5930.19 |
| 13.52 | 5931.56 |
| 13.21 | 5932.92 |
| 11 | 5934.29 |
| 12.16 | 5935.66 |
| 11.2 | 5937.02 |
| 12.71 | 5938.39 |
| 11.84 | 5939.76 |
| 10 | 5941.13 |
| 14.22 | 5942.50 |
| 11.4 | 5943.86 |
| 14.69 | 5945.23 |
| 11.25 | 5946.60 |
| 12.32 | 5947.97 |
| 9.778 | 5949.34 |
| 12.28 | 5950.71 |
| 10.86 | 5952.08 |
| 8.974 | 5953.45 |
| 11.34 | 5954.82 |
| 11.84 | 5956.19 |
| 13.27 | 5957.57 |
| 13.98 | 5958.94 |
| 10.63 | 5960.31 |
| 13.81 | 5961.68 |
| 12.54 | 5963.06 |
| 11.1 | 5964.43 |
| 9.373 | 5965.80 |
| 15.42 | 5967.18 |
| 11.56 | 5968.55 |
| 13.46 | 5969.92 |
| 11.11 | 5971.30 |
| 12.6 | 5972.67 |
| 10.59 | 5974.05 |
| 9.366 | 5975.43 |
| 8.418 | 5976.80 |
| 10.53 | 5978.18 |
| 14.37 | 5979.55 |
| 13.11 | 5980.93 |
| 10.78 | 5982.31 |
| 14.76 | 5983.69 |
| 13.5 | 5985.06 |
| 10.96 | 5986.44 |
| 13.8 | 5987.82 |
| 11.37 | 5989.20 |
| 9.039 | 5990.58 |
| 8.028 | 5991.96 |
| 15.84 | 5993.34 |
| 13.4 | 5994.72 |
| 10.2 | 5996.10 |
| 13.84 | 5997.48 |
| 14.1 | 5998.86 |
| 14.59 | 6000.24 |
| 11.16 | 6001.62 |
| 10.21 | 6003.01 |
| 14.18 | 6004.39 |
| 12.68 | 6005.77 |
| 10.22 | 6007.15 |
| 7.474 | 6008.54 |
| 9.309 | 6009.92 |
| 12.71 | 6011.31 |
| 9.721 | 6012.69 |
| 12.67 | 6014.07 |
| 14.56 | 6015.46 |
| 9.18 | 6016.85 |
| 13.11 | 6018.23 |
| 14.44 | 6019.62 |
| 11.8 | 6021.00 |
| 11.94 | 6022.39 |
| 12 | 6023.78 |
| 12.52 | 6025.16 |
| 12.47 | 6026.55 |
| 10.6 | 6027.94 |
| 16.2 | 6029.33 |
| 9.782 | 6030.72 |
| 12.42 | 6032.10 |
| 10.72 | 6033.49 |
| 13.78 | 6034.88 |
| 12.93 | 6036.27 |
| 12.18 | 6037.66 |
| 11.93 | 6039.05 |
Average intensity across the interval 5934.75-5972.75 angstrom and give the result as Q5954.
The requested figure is 12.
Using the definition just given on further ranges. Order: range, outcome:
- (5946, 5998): 11.8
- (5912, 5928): 11.3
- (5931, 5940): 12.2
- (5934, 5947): 12.1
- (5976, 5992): 11.7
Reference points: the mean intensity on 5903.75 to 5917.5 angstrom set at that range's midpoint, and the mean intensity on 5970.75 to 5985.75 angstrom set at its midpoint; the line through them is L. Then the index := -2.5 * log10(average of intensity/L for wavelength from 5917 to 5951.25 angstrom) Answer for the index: -0.10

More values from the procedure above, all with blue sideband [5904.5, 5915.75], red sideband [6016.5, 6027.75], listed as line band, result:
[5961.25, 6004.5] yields -0.04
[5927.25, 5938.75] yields -0.11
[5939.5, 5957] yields -0.05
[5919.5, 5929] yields -0.13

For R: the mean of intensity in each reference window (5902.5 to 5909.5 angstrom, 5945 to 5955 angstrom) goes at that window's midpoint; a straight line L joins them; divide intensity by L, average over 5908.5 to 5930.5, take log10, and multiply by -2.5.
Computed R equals 0.04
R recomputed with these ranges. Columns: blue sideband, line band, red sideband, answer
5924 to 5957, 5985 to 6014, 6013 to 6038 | 0.04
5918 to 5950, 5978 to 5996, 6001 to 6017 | -0.07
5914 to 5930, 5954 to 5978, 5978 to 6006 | 0.04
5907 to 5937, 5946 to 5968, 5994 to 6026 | -0.01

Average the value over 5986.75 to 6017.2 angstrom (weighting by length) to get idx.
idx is 11.8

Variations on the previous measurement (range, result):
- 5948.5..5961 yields 11.5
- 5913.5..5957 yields 11.8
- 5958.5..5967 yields 12.1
